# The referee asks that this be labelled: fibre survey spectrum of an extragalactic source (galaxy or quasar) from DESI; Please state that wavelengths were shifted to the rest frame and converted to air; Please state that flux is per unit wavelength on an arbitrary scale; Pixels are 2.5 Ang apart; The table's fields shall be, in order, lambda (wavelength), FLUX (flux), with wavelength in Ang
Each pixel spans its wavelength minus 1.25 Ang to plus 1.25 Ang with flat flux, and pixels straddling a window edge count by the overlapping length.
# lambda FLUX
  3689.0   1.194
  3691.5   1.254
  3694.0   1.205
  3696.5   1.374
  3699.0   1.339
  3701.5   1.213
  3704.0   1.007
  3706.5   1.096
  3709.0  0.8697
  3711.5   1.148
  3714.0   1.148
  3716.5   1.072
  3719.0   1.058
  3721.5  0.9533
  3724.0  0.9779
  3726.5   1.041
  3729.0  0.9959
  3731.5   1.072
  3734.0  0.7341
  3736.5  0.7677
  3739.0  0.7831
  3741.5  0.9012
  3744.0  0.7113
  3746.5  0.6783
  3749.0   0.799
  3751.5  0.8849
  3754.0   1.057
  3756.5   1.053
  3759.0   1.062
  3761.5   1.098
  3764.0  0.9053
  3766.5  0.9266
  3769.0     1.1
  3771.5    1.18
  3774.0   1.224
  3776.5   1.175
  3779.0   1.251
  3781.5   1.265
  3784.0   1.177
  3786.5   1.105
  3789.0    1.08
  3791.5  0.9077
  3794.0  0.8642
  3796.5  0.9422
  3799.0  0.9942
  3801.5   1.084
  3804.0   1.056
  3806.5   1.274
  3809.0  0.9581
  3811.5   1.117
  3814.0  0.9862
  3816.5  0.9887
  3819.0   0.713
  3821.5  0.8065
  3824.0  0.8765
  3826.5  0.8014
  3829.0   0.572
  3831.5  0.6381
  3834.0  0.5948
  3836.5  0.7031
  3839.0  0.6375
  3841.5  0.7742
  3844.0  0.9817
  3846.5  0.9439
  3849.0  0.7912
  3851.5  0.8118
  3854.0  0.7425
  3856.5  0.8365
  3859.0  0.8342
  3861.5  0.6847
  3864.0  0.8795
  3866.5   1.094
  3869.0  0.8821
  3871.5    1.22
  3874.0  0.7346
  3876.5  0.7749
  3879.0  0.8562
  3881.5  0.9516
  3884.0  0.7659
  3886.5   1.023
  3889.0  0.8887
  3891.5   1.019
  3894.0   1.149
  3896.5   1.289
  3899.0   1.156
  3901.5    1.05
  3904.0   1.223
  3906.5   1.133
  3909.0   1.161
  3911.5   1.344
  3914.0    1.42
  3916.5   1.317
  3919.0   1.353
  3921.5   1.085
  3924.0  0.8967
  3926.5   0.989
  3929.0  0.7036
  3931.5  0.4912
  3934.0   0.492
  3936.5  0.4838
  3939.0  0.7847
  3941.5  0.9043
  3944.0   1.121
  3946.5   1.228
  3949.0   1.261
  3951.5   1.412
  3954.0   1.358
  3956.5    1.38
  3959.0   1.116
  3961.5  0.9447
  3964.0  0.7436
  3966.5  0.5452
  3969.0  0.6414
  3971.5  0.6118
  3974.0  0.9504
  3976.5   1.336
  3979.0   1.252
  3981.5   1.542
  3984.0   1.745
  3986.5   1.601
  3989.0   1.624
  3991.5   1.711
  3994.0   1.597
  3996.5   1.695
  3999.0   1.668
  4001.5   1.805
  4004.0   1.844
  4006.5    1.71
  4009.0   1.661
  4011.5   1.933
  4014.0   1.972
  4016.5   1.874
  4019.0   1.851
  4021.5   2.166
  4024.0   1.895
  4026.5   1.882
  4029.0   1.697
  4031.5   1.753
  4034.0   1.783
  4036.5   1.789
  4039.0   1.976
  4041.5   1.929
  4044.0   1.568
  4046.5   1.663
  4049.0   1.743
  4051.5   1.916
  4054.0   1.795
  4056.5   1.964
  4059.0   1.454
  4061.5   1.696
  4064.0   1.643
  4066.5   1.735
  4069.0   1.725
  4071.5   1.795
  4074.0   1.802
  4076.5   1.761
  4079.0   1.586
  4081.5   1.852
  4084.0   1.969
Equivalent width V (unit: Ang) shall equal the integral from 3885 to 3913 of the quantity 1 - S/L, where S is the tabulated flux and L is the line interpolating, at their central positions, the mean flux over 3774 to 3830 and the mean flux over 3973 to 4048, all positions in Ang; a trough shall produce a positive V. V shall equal 4.4 Ang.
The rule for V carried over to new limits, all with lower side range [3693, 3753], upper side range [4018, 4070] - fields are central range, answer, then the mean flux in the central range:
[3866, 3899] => 9.8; 0.977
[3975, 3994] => 1.2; 1.54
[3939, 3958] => 4.3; 1.21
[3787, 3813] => 3.4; 1.03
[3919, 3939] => 9.7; 0.776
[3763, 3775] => 0.4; 1.07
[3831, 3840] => 4.4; 0.644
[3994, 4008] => -0.4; 1.73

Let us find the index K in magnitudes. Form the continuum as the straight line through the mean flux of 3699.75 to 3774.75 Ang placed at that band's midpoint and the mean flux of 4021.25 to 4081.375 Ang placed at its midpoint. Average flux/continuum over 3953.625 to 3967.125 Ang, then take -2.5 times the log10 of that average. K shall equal 0.46 mag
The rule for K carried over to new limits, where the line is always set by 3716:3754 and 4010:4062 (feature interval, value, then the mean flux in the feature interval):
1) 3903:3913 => 0.173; 1.22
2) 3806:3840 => 0.371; 0.825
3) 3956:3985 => 0.472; 1.05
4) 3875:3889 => 0.474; 0.873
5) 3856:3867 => 0.448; 0.852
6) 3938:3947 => 0.470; 0.998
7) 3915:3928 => 0.290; 1.13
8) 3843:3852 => 0.369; 0.885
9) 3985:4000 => 0.026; 1.65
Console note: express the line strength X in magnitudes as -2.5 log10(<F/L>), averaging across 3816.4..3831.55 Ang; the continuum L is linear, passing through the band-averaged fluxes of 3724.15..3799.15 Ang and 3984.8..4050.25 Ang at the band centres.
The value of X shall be 0.47 mag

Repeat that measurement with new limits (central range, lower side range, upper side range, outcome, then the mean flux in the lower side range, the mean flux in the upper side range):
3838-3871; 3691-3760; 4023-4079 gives 0.471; 1.01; 1.77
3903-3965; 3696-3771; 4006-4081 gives 0.387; 0.992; 1.79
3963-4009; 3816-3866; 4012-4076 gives 0.111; 0.782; 1.8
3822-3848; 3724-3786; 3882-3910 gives 0.349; 0.994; 1.07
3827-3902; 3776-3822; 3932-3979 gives 0.153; 1.04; 0.962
